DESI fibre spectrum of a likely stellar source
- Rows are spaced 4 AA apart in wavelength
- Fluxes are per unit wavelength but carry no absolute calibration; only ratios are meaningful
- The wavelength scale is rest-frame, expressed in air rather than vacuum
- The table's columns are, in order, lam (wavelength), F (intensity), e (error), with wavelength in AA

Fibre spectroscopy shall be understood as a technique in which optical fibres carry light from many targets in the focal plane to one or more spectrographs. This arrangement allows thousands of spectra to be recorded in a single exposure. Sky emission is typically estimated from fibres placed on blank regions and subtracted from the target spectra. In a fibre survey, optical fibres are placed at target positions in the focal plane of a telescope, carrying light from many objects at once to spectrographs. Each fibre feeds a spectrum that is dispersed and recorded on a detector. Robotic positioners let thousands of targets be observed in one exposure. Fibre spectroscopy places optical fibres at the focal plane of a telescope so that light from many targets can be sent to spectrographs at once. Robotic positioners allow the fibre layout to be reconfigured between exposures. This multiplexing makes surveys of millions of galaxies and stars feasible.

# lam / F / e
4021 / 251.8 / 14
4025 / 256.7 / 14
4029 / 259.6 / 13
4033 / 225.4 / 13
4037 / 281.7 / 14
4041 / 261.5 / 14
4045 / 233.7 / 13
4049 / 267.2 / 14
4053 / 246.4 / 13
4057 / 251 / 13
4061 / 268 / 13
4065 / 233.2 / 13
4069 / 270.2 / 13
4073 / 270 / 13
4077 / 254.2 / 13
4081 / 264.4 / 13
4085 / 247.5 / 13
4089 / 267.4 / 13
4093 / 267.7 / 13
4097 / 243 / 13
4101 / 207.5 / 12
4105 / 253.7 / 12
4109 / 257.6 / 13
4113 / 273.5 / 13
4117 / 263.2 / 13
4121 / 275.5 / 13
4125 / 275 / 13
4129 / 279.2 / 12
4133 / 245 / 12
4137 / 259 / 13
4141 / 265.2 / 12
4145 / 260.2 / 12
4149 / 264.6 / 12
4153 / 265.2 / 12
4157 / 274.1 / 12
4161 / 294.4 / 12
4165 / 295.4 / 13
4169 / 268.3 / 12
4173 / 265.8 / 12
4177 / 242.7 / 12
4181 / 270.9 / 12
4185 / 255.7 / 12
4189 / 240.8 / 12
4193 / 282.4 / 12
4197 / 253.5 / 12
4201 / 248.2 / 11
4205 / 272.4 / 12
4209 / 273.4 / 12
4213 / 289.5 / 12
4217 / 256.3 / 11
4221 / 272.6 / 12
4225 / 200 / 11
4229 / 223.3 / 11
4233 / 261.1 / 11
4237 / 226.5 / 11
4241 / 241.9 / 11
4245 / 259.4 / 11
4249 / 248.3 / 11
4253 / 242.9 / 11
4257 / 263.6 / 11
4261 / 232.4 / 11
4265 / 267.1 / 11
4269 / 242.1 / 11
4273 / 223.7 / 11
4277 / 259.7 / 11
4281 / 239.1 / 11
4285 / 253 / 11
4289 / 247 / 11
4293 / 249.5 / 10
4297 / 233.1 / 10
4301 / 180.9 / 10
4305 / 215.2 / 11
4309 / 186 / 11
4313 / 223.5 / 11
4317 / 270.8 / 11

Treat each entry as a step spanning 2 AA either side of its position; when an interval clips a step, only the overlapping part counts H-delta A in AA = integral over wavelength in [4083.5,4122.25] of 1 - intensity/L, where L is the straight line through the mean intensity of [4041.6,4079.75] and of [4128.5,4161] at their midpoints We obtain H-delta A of 0.7 AA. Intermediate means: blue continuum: 255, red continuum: 265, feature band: 255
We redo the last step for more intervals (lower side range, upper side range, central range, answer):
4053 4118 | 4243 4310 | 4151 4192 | -3.3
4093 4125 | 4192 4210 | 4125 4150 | -0.5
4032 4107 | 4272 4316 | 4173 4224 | -4.8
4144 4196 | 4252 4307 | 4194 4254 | 0.4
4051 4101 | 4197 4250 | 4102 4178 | -3.9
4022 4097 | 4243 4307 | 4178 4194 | -0.8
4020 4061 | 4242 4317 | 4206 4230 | -1.2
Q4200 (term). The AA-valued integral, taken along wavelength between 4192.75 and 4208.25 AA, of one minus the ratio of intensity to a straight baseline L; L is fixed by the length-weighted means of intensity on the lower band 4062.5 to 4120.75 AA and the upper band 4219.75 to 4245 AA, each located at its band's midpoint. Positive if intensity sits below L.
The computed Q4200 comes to -1.3 AA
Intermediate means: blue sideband 256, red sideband 238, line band 263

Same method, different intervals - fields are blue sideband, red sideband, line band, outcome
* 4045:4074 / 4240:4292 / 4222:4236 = 1.0 AA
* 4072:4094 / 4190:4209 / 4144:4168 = -1.2 AA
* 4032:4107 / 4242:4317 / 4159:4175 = -2.2 AA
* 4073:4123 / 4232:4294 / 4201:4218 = -1.4 AA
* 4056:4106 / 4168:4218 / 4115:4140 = -0.8 AA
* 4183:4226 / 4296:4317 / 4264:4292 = -2.6 AA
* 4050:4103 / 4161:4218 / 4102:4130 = -0.8 AA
